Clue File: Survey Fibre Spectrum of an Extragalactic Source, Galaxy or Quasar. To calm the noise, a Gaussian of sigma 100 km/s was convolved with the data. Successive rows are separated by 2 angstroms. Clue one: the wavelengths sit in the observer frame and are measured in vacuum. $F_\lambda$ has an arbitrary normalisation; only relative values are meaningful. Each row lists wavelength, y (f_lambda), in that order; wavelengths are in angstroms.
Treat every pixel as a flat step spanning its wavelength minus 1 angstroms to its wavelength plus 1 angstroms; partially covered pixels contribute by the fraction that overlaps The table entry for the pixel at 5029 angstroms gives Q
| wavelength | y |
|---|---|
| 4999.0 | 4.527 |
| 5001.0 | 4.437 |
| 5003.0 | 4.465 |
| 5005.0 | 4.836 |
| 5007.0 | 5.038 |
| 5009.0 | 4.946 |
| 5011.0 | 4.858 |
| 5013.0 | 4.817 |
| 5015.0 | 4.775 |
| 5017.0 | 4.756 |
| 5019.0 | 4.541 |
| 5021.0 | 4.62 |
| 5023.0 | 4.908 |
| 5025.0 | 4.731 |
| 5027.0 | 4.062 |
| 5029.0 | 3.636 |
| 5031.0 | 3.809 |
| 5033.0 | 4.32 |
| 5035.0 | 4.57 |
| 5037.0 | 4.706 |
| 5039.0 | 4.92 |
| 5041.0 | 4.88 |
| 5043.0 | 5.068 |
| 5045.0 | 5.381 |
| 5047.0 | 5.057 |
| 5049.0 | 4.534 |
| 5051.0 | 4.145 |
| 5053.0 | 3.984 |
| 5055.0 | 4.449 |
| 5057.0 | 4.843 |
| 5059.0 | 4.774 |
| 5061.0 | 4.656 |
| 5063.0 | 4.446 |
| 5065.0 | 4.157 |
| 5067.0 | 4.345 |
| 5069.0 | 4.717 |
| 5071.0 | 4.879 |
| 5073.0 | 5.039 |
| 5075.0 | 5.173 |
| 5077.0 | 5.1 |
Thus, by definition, 3.636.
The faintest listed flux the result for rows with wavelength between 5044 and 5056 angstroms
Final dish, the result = 3.984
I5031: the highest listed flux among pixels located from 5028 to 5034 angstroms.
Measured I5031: 4.32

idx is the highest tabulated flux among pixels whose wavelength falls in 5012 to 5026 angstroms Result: 4.908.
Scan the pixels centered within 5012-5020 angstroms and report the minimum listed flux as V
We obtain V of 4.541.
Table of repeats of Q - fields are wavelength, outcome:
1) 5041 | 4.88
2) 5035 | 4.57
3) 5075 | 5.173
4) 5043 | 5.068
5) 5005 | 4.836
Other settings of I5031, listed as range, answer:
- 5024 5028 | 4.731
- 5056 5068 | 4.843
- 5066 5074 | 5.039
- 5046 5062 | 5.057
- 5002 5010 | 5.038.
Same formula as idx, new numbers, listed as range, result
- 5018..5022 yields 4.62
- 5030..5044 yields 5.068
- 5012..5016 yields 4.817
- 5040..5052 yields 5.381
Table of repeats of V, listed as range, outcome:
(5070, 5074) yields 4.879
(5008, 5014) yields 4.817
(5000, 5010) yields 4.437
